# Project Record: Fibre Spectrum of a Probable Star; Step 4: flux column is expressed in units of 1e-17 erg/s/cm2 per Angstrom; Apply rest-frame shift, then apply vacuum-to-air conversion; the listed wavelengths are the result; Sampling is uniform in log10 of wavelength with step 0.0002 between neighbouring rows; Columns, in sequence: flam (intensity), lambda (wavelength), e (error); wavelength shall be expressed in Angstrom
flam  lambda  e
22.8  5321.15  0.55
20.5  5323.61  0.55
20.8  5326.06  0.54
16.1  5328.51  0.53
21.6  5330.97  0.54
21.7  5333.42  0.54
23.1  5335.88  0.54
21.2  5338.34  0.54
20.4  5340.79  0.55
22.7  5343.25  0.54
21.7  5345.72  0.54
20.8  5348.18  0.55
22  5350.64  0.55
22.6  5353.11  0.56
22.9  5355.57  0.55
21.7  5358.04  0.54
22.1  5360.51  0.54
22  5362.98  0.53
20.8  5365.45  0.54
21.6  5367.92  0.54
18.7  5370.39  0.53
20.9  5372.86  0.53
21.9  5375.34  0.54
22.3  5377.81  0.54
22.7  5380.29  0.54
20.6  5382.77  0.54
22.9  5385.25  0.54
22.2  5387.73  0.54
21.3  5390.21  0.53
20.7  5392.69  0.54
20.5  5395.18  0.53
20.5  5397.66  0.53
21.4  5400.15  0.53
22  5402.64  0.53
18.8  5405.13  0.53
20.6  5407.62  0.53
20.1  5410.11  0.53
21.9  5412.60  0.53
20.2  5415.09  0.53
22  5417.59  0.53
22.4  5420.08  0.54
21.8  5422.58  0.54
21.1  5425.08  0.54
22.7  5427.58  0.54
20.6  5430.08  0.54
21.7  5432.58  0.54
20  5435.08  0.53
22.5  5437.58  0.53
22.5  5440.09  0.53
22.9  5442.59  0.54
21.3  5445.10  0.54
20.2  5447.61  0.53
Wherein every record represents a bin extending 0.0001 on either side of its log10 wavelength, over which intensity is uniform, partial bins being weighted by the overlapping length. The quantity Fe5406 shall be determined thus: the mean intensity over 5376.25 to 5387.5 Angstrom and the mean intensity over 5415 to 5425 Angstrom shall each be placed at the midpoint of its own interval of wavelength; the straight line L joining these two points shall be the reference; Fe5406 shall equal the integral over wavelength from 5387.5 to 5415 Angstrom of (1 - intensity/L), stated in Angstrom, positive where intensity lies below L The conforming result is 1.35 Angstrom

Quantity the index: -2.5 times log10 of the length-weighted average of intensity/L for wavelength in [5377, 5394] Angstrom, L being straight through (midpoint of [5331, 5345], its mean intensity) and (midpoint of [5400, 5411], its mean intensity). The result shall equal -0.046 mag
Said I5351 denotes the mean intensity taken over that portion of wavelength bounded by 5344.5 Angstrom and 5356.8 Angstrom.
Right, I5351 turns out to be 22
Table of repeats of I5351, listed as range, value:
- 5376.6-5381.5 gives 22.5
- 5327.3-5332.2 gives 18.9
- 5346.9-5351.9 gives 21.4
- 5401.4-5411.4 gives 20.4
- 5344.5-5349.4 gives 21.3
